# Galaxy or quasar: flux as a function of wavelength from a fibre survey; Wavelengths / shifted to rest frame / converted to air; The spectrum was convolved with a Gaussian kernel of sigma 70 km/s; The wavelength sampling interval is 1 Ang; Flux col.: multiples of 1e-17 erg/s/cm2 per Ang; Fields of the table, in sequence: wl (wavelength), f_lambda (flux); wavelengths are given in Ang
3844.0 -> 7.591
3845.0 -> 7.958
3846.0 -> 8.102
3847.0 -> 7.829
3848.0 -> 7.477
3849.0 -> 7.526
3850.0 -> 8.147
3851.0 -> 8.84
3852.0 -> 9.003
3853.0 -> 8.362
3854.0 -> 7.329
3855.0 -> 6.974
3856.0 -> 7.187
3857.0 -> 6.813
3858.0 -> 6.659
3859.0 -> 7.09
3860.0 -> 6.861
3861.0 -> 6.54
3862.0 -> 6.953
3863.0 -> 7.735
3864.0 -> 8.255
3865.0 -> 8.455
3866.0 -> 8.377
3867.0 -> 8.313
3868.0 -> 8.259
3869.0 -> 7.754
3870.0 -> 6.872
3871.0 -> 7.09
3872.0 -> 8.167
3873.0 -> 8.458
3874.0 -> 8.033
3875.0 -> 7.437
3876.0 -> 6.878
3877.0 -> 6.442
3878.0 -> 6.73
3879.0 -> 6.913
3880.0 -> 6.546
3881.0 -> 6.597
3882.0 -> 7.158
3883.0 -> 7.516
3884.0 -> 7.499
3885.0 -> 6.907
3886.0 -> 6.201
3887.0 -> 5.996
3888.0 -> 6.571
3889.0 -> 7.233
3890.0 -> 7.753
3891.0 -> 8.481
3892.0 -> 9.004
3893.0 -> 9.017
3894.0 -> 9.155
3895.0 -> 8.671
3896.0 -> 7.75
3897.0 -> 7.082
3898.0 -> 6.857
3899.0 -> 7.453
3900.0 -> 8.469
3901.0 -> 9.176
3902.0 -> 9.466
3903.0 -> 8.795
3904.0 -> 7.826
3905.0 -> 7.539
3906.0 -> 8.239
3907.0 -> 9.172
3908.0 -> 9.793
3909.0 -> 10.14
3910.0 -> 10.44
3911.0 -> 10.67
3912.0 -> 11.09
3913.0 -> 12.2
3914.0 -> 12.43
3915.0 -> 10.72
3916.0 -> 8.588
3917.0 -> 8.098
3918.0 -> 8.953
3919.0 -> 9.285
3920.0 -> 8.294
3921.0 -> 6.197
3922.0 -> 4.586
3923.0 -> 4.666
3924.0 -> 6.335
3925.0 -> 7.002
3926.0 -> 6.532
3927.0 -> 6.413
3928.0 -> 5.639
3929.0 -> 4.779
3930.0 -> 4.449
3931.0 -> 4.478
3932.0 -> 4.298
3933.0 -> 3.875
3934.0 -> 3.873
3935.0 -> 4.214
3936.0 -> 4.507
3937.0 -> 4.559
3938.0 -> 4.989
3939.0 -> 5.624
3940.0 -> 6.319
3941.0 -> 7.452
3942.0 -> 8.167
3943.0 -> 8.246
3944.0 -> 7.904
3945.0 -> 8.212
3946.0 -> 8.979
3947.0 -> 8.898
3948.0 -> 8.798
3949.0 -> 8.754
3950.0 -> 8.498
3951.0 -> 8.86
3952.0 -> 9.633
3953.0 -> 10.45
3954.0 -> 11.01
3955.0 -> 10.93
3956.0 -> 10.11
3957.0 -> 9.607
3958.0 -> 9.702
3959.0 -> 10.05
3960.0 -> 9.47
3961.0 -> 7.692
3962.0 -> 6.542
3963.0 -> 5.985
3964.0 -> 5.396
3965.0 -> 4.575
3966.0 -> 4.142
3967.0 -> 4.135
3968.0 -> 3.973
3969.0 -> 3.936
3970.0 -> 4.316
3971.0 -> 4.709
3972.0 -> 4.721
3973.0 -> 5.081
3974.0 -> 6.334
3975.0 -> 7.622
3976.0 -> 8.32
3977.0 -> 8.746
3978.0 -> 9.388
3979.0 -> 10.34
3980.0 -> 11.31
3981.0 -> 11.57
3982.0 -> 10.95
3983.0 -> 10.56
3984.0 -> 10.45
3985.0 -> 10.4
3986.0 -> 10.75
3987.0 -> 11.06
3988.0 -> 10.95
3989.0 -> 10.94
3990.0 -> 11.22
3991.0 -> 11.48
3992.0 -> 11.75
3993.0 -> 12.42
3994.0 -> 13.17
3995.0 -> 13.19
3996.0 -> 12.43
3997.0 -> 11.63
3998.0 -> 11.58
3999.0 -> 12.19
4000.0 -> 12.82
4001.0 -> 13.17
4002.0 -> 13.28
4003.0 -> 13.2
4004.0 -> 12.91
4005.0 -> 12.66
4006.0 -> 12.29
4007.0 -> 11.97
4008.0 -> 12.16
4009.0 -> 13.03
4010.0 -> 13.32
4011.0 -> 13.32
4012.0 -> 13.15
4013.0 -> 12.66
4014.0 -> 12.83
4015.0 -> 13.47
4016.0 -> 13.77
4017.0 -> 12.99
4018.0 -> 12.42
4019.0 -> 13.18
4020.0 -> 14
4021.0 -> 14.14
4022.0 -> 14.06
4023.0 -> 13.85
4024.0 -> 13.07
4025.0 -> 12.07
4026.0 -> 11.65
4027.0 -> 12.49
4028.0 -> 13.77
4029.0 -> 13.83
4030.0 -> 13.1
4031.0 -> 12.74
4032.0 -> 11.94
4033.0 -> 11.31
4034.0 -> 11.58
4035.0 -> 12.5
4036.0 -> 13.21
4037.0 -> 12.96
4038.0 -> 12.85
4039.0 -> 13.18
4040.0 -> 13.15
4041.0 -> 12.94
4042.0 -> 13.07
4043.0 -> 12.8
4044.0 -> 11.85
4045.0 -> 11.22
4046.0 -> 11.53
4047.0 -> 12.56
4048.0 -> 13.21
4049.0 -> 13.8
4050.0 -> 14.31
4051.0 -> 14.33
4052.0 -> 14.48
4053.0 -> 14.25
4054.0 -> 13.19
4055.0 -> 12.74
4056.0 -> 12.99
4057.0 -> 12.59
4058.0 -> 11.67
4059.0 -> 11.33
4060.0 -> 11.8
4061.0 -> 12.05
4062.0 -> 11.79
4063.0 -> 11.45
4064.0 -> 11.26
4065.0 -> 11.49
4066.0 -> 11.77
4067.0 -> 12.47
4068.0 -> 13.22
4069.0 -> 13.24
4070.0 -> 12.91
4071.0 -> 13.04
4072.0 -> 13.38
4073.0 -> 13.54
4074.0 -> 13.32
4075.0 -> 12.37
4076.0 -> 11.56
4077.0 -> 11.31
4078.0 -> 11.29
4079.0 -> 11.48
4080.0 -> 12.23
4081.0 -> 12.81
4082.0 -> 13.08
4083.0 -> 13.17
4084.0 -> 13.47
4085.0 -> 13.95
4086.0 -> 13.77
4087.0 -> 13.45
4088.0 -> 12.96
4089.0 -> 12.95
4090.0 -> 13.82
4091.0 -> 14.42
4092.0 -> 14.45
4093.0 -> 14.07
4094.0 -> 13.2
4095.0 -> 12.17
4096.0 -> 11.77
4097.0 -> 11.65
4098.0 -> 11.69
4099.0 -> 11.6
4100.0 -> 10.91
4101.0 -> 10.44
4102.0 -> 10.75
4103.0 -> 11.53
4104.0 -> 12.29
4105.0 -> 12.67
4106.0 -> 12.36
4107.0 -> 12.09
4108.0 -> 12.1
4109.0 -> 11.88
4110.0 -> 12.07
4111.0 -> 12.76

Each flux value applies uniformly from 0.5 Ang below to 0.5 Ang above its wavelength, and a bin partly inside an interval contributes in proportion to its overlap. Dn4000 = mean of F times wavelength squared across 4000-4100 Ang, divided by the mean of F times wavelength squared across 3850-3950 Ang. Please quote 1.83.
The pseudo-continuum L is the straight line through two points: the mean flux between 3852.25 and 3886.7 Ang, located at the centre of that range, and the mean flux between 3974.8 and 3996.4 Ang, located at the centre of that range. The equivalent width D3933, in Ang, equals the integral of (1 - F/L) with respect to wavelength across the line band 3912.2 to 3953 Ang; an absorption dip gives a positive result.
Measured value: 9.1 Ang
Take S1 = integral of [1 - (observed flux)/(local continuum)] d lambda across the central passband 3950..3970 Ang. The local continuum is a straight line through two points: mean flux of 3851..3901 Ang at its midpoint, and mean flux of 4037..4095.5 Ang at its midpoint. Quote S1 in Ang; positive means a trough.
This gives 4.4 Ang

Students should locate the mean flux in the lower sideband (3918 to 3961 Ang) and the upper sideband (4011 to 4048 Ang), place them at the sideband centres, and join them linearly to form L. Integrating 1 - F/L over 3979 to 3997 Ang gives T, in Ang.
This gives -1.99 Ang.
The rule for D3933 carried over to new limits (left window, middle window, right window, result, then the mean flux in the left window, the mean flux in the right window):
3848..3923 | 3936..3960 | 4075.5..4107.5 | 2.40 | 8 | 12.5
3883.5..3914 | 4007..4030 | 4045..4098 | -3.30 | 8.55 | 12.8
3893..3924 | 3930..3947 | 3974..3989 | 5.97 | 8.69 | 10.1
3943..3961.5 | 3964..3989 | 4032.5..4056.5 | 5.97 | 9.28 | 12.9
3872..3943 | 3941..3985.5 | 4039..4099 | 5.38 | 7.42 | 12.7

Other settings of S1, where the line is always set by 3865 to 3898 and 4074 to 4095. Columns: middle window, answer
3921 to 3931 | 3.61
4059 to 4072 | 0.26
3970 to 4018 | -2.60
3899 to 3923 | -2.02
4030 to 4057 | -2.25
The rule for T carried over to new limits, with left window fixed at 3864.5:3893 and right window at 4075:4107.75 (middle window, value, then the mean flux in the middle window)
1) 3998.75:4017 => -4.2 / 12.9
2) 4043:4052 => -1.2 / 12.9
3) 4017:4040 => -4.0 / 12.9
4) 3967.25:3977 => 4.1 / 5.58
